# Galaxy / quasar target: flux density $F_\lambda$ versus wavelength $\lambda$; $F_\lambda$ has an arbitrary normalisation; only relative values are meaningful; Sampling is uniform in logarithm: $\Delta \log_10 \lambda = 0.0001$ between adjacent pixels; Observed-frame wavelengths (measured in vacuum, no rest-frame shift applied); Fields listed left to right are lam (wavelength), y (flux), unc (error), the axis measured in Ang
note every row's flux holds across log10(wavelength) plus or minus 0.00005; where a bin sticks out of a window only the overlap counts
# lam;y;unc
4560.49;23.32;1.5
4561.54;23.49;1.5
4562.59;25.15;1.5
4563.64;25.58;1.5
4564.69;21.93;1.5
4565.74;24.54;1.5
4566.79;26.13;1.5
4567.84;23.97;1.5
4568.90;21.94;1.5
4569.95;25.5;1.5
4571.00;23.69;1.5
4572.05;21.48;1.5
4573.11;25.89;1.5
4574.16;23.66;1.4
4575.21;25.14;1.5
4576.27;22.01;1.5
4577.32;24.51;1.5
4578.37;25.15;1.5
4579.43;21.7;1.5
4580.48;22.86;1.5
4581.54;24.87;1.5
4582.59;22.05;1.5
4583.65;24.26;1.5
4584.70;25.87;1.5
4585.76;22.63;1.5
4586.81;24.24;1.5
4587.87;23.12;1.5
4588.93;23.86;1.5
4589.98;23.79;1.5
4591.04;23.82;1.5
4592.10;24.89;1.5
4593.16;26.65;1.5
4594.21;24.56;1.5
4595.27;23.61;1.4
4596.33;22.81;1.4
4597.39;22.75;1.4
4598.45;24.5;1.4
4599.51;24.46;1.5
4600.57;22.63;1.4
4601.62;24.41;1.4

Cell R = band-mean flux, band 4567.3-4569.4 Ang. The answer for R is 22.9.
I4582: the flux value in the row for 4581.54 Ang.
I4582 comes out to 24.87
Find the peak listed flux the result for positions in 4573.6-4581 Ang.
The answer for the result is 25.15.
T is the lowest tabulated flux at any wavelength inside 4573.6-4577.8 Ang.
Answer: 22.01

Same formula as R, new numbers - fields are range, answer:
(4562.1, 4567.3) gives 24.7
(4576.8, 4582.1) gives 23.8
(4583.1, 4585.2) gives 25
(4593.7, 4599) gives 23.6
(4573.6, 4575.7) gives 24.5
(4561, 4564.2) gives 24.7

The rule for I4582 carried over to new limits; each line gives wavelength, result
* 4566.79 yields 26.13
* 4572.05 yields 21.48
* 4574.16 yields 23.66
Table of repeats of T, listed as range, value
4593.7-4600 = 22.75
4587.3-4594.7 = 23.12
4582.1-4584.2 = 22.05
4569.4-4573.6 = 21.48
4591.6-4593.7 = 24.89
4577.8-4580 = 21.7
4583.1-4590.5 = 22.63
